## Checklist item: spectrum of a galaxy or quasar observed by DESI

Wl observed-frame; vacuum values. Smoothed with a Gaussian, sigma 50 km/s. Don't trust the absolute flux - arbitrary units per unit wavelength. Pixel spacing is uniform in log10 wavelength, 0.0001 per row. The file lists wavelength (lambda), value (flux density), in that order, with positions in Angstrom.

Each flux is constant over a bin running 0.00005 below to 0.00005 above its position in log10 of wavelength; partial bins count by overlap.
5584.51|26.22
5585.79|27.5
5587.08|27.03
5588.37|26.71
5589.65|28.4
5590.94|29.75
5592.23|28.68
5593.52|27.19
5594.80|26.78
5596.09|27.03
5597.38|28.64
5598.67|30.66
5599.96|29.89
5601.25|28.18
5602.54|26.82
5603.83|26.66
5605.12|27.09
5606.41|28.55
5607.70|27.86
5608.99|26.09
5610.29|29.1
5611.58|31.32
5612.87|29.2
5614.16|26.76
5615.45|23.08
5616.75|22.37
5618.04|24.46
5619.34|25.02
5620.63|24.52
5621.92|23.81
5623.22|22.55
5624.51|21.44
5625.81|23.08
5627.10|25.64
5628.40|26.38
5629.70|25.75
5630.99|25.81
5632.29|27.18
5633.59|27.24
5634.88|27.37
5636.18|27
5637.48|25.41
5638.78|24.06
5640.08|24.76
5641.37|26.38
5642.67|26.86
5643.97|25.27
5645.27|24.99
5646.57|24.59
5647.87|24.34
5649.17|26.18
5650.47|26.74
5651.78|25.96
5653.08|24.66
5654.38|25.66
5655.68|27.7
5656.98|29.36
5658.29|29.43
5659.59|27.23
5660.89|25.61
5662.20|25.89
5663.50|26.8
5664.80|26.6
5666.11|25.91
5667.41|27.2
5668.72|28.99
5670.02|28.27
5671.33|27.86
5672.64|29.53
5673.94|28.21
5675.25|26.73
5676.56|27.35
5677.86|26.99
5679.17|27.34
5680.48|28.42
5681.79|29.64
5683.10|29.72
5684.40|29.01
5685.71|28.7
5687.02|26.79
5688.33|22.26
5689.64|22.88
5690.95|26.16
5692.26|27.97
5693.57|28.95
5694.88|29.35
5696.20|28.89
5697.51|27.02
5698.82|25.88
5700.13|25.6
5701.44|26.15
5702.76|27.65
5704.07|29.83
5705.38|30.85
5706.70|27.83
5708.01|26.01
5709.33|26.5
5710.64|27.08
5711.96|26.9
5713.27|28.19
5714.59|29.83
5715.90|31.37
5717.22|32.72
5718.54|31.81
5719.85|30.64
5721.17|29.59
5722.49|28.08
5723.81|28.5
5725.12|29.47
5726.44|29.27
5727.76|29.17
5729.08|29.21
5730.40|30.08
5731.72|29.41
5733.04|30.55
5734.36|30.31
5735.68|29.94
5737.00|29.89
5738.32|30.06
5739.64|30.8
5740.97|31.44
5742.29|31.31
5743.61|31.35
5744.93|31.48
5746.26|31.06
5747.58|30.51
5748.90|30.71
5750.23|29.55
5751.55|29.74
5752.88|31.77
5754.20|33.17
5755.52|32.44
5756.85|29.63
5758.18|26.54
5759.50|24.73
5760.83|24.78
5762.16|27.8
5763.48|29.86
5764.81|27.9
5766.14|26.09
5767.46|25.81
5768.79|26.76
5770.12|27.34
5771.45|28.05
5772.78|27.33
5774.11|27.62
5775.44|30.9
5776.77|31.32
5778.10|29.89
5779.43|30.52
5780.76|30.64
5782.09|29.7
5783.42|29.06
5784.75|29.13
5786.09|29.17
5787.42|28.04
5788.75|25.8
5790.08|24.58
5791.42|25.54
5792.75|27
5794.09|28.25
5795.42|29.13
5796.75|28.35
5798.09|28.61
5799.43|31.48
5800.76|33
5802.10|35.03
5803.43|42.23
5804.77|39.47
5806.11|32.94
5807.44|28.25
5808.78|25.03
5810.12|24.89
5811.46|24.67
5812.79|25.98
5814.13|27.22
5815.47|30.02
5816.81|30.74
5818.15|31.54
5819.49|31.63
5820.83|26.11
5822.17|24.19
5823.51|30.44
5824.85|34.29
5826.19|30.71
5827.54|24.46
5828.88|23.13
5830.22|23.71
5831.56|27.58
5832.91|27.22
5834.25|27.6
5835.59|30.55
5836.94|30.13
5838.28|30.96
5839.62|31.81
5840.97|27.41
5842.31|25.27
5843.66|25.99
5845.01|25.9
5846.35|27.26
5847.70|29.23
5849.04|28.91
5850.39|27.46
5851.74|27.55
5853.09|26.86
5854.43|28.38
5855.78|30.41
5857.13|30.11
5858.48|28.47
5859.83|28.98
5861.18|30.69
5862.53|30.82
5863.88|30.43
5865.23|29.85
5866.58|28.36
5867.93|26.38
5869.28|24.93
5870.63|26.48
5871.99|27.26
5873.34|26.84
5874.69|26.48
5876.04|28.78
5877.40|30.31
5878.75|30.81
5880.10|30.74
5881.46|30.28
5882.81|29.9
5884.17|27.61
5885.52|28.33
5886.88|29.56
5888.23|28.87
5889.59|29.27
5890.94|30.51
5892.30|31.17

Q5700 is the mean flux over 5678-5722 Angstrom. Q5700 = 28.1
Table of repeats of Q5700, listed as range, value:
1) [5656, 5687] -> 27.8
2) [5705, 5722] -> 29.1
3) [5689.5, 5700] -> 27.3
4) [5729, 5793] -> 29.1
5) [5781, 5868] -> 28.9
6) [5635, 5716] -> 27.1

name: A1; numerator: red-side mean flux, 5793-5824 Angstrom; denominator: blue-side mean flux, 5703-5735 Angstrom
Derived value 1.0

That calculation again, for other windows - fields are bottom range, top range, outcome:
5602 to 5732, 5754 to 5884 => 1.06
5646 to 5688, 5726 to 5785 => 1.08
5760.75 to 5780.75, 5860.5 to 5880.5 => 1.01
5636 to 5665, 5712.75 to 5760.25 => 1.15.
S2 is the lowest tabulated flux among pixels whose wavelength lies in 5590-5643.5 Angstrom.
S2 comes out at 21.44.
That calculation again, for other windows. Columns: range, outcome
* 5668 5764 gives 22.26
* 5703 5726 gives 26.01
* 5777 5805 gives 24.58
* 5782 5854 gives 23.13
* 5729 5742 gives 29.21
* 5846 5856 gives 26.86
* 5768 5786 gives 26.76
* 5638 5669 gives 24.06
